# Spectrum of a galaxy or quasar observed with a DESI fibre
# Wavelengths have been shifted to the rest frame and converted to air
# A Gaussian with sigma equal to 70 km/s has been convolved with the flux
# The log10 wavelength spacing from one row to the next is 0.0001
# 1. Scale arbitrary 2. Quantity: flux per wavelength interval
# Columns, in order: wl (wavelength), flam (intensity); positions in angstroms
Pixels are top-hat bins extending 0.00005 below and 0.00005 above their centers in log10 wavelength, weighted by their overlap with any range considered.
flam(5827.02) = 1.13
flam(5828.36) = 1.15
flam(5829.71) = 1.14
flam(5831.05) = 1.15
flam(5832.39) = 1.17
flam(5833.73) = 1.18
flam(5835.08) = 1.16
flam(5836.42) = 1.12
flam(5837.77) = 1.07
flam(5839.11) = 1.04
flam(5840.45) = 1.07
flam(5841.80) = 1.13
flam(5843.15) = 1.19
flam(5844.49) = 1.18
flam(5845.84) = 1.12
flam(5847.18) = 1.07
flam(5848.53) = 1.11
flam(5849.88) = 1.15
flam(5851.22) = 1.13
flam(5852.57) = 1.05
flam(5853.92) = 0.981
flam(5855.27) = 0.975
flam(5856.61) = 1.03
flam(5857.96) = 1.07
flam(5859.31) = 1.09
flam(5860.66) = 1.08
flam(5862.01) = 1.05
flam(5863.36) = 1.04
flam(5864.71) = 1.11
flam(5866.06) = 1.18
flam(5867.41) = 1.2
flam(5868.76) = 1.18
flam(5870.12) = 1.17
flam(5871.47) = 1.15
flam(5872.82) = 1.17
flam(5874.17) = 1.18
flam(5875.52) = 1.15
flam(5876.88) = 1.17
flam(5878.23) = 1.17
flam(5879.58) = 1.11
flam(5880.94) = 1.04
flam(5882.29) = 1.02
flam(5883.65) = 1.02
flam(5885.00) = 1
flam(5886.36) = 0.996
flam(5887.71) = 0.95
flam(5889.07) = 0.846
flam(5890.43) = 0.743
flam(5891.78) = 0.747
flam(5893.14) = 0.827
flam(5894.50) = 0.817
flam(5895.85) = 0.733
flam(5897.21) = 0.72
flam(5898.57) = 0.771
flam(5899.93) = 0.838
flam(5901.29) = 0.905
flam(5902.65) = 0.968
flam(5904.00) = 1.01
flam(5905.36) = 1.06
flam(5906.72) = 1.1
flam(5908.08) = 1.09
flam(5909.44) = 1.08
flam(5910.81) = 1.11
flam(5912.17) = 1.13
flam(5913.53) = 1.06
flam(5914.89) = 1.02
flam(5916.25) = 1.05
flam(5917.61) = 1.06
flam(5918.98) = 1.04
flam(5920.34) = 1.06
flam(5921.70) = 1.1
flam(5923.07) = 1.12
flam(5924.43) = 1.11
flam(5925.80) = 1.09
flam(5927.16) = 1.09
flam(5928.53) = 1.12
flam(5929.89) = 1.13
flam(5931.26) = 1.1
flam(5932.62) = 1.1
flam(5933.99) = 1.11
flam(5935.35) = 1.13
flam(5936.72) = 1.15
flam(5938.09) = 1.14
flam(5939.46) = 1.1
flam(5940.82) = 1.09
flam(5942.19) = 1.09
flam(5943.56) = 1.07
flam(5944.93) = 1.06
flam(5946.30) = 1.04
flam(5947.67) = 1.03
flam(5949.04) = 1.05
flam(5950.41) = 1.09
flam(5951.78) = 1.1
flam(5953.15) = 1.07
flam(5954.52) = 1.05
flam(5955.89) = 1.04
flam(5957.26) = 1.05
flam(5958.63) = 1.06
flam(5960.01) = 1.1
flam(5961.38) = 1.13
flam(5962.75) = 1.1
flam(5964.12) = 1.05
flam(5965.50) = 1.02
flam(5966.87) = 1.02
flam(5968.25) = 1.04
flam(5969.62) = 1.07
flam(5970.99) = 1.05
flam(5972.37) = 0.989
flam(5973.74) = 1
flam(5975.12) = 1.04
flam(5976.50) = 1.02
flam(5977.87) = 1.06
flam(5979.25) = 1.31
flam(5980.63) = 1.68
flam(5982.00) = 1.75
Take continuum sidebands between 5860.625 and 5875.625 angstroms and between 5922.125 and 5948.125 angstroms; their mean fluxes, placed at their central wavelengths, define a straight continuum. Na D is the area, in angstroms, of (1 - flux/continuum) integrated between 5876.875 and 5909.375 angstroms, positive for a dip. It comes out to 5.3 angstroms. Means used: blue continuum 1.14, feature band 0.942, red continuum 1.1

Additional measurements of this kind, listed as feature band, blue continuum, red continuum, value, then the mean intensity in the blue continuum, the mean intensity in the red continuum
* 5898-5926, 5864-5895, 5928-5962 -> 0.7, 1.04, 1.09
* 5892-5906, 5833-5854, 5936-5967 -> 3.0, 1.11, 1.07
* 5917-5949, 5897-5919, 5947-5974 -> -1.9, 1.01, 1.06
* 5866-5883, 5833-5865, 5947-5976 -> -1.0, 1.09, 1.05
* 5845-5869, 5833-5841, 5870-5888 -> 0.3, 1.11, 1.09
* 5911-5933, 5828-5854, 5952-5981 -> 0.2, 1.12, 1.09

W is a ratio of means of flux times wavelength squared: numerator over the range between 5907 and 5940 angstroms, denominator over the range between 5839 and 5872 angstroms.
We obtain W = 1.02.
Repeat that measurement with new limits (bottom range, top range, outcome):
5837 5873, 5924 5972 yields 1.01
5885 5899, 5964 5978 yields 1.28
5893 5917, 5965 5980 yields 1.12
